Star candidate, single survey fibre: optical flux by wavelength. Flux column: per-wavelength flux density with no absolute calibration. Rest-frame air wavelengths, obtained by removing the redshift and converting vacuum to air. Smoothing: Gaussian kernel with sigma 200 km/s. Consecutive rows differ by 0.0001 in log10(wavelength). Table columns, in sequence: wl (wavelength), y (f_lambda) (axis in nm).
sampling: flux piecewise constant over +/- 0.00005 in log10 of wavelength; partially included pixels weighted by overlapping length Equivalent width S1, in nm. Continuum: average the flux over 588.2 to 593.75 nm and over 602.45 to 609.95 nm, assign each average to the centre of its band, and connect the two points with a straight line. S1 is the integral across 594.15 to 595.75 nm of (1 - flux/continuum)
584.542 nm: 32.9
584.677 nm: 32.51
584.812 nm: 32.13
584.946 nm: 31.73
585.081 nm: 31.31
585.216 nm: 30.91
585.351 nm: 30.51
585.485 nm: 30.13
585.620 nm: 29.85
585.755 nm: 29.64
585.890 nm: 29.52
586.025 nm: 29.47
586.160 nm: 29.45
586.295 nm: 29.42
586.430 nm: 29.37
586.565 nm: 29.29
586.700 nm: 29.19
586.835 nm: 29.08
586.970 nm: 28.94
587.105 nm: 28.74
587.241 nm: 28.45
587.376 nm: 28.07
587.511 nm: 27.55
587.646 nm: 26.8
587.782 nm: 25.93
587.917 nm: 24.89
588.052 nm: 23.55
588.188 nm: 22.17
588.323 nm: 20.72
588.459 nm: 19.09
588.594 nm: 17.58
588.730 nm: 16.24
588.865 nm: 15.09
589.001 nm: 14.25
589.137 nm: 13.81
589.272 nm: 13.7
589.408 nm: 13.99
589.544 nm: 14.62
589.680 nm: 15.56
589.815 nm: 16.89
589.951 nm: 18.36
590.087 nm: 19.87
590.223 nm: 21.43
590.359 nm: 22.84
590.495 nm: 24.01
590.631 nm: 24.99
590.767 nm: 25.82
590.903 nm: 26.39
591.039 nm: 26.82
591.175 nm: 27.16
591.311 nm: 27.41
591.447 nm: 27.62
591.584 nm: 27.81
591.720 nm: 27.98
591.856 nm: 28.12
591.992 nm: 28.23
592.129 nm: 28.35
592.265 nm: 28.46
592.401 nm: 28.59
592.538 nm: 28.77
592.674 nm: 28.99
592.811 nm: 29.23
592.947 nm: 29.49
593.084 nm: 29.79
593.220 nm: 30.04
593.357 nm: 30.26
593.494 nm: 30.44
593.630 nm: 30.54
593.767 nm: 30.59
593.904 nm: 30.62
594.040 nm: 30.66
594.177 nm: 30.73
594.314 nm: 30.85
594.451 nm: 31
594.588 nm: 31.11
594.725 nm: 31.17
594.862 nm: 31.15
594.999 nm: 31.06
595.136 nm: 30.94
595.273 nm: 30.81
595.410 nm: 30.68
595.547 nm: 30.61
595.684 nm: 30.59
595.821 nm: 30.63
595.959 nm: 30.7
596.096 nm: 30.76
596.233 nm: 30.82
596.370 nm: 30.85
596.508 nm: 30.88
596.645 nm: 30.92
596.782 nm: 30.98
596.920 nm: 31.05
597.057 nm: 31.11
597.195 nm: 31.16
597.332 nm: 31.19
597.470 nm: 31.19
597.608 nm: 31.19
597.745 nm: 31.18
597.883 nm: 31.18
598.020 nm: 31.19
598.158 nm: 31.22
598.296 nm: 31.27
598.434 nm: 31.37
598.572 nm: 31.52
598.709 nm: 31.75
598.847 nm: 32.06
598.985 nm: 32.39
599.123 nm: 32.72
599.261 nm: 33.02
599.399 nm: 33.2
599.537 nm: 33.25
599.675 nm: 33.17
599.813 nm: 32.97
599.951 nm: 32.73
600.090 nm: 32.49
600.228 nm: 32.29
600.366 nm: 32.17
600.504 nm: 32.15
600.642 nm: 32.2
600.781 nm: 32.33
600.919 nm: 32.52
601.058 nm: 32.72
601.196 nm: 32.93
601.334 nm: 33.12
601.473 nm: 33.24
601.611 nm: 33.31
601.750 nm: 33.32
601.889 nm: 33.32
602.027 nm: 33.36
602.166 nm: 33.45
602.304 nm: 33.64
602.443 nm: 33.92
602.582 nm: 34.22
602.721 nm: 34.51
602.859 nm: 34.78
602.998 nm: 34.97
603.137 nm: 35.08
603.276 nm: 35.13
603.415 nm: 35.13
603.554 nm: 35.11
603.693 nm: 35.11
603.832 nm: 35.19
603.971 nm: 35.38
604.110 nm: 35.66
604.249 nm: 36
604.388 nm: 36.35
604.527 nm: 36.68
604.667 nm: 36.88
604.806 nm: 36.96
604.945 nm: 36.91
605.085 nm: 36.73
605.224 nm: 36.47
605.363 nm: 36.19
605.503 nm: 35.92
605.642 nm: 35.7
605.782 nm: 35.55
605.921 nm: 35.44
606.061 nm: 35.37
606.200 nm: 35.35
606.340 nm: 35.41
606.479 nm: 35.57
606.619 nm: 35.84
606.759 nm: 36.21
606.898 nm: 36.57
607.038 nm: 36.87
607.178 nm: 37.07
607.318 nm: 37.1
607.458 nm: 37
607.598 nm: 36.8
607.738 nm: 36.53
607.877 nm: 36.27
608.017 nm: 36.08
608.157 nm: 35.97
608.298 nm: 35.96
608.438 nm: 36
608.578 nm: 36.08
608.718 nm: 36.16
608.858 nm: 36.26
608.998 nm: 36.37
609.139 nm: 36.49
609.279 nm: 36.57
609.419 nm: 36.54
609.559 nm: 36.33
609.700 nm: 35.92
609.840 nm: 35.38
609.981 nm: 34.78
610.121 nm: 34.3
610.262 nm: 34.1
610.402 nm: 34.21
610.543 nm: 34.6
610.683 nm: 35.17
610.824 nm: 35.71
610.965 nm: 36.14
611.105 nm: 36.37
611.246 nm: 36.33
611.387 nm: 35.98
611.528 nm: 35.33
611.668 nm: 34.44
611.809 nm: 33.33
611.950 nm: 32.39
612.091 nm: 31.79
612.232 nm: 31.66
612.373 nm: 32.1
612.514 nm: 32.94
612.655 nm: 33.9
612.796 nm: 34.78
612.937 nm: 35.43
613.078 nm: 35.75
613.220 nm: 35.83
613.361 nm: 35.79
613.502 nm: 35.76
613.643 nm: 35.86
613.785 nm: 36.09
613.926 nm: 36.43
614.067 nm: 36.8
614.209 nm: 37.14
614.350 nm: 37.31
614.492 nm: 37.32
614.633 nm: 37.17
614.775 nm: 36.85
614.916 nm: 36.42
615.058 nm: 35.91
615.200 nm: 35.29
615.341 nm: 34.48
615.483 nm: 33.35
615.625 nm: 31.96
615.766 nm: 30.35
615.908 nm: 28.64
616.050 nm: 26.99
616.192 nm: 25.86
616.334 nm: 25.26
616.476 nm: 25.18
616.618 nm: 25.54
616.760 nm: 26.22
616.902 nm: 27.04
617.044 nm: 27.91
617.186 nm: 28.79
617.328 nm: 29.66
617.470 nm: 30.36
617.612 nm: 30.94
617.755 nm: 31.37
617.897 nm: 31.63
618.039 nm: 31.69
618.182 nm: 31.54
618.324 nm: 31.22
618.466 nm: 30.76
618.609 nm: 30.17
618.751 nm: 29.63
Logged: -0.234 nm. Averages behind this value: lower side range 23.8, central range 30.9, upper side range 35.9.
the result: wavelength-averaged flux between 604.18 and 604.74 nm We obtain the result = 36.5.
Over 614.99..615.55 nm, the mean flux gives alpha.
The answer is 34.8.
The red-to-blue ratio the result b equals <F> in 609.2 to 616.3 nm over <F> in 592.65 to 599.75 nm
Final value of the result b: 1.1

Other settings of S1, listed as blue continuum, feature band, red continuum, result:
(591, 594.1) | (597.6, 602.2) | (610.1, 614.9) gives -0.17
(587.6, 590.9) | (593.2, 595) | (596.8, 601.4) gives -0.34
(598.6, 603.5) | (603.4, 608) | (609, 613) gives -0.29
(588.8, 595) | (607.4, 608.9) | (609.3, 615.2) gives -0.13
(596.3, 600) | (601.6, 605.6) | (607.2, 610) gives -0.13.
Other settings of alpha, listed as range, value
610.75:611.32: 36.1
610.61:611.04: 35.7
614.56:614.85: 37.1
